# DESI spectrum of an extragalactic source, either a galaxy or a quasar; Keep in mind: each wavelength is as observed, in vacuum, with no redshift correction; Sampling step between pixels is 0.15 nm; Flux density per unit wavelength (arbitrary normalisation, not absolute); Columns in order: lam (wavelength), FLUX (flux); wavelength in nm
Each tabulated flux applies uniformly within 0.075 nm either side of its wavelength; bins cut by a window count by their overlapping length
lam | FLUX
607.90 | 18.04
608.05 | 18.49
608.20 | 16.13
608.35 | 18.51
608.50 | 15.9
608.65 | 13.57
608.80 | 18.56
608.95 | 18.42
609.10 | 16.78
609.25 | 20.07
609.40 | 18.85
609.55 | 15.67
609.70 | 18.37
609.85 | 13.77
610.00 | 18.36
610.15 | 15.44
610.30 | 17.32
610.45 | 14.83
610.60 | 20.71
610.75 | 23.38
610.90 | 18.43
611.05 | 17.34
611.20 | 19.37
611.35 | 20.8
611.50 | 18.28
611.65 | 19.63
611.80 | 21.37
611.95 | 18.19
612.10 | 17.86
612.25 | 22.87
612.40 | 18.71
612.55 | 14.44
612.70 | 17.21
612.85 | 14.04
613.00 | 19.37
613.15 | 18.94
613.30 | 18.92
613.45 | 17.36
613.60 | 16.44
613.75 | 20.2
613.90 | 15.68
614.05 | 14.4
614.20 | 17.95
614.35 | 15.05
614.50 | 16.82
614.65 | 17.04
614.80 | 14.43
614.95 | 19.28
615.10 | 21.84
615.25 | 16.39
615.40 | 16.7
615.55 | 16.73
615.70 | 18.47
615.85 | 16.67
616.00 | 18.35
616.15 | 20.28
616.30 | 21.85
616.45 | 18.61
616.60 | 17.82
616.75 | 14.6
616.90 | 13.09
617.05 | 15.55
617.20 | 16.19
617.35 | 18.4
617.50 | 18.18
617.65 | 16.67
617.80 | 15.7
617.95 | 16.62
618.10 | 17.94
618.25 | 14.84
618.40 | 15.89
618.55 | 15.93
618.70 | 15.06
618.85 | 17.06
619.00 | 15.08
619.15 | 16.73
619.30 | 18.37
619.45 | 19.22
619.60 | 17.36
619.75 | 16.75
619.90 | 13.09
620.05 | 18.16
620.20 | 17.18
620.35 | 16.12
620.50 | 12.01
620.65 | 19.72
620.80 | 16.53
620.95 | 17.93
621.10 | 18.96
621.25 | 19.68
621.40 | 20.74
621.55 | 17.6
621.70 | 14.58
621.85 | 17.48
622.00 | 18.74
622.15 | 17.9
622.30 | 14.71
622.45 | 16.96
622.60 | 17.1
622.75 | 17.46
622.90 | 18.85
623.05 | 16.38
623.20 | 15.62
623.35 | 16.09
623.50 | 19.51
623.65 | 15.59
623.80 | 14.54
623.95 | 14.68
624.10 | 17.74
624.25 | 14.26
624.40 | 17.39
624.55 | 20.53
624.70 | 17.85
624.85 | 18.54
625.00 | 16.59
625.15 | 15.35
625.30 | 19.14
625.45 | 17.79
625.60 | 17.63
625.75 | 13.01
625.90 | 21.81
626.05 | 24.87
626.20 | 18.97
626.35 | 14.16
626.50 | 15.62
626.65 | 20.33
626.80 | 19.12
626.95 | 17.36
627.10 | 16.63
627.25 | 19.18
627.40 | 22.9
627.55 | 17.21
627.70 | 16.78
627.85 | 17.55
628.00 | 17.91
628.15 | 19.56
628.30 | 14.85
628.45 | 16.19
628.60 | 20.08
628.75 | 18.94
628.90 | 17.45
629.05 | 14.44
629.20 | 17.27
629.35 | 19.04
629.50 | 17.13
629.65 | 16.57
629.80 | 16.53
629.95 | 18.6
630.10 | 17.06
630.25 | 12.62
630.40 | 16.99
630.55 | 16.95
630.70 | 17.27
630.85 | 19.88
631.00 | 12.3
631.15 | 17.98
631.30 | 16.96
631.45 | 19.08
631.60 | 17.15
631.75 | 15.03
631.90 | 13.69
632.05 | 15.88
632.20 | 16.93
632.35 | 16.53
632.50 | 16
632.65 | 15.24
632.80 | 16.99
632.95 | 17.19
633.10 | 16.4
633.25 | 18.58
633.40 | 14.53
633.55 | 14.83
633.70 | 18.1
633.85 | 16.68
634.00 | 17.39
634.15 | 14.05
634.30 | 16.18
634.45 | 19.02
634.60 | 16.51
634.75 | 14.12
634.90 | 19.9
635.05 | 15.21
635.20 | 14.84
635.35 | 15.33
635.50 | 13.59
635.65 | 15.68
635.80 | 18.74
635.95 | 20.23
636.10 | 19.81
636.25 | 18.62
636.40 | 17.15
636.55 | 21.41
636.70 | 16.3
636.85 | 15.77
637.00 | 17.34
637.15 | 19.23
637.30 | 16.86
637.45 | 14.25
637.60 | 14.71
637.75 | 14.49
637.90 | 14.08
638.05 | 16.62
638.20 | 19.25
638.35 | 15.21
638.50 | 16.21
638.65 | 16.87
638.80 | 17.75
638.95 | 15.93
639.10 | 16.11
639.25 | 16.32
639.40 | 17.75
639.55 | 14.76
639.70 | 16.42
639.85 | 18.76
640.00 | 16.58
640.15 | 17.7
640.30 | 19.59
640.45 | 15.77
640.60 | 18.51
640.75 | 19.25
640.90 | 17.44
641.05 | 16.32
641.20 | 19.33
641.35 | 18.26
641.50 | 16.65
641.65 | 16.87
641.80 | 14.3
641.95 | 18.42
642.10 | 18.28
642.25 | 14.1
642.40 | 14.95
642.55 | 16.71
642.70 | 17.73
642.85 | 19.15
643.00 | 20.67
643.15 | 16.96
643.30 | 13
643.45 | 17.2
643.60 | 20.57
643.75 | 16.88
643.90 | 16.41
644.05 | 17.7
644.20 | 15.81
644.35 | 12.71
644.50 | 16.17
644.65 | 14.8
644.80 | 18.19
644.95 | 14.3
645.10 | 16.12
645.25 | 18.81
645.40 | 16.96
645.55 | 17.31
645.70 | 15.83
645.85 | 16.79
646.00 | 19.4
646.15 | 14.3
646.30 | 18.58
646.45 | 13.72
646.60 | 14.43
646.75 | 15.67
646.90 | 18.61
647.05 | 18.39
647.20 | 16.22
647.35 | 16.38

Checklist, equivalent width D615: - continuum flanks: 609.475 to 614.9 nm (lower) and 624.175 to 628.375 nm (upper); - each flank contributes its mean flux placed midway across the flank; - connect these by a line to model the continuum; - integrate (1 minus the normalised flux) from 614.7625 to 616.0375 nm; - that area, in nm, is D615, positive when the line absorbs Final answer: 0.01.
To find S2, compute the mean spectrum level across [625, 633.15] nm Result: 17.3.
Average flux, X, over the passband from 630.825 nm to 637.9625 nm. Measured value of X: 16.6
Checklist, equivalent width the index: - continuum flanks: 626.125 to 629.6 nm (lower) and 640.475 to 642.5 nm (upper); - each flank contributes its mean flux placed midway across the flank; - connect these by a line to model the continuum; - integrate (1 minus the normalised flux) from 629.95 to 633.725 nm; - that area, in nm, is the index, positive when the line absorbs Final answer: 0.244 nm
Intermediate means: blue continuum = 17.8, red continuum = 17.1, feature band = 16.4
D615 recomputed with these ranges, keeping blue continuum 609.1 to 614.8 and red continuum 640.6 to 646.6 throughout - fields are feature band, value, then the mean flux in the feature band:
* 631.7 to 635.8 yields 0.24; 16.1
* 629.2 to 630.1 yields -0.01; 17.5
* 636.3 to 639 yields 0.06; 16.7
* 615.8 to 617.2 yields 0.03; 17.4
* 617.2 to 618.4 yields 0.06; 16.8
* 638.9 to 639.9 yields 0.03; 16.5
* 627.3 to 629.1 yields -0.06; 17.9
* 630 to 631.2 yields 0.06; 16.4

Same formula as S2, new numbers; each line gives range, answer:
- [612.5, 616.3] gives 17.4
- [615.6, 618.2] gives 17.3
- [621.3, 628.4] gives 17.6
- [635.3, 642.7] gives 17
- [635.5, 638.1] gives 17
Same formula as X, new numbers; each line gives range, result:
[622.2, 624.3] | 16.4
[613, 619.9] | 17.1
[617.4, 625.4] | 17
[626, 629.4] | 18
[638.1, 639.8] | 16.6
